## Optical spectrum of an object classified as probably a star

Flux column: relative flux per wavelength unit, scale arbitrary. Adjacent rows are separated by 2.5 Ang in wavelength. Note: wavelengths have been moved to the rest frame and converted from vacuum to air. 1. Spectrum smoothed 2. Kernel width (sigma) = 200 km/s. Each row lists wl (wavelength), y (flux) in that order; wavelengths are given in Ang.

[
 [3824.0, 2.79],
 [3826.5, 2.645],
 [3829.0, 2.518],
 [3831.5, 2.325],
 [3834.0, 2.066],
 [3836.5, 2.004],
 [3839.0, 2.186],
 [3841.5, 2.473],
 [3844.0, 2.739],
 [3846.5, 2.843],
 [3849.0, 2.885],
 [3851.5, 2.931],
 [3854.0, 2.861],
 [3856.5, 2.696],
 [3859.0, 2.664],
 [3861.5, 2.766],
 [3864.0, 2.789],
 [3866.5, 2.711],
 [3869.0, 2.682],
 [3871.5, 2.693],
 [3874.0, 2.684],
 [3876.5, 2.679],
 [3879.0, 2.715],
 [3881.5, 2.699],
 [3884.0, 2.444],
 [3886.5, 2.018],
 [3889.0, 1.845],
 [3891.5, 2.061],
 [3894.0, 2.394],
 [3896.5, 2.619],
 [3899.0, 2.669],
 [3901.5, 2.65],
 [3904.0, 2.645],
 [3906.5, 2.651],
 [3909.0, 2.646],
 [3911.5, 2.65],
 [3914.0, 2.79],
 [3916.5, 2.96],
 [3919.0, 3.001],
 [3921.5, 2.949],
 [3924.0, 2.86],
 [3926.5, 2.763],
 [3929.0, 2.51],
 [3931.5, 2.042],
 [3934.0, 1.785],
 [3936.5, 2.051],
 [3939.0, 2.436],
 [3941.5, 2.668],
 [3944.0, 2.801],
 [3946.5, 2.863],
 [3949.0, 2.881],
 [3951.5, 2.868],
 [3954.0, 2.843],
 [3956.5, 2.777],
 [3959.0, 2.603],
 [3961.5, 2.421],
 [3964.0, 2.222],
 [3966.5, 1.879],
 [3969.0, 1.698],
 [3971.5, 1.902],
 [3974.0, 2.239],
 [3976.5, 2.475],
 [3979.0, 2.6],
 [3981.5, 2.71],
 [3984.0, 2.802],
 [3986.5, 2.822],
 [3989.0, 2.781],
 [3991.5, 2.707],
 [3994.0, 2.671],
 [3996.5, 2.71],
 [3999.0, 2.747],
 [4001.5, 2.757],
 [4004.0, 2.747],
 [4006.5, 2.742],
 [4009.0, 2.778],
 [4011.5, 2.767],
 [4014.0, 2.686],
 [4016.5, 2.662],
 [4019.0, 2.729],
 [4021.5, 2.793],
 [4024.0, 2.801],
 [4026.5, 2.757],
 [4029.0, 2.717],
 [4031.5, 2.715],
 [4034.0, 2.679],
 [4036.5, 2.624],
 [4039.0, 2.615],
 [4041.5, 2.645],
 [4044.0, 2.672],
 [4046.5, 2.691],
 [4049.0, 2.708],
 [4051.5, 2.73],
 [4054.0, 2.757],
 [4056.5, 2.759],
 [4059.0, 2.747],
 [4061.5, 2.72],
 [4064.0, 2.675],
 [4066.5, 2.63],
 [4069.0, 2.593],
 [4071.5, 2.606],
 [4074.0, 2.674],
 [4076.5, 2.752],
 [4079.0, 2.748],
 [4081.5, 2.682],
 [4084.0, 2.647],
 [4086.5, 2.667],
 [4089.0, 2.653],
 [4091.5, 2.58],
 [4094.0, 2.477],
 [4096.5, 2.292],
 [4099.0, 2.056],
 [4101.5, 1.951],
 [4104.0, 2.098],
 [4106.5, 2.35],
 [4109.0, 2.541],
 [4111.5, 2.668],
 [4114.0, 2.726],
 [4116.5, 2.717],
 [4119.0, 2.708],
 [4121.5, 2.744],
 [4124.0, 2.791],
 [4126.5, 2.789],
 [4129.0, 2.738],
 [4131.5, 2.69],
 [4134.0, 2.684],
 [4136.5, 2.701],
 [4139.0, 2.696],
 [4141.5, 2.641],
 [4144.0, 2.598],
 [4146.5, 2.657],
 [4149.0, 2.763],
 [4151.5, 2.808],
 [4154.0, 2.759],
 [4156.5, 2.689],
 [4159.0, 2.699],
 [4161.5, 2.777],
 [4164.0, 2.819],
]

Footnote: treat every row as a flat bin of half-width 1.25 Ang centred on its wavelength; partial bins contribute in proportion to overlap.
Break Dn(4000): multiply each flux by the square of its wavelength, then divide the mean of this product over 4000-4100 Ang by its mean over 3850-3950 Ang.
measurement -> 1.1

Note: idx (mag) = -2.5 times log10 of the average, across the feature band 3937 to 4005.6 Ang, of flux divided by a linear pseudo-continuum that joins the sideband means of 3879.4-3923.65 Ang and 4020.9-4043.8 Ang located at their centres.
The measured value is 0.03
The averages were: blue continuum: 2.58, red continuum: 2.7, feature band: 2.57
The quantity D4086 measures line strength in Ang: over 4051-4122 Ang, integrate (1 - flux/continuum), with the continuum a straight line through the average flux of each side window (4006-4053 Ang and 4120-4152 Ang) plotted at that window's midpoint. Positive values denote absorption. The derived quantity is 3.4 Ang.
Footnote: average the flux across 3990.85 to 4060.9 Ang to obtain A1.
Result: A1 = 2.72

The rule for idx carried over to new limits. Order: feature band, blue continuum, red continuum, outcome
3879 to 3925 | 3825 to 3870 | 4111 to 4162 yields 0.01 mag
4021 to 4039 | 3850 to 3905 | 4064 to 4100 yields -0.05 mag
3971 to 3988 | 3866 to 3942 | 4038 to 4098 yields 0.02 mag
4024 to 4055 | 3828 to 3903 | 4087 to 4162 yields -0.05 mag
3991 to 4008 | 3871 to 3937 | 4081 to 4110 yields -0.11 mag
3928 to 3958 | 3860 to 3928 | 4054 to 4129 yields 0.03 mag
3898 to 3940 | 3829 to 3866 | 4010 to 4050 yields 0.02 mag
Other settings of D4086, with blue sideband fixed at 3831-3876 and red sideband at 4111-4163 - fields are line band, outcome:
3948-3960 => -0.65 Ang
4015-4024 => -0.21 Ang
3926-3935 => 1.35 Ang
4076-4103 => 2.11 Ang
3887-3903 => 1.65 Ang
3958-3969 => 1.86 Ang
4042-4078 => -0.04 Ang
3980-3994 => -0.47 Ang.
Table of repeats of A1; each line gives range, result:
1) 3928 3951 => 2.46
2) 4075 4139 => 2.58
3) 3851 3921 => 2.63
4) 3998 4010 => 2.75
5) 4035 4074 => 2.68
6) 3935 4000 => 2.54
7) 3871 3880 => 2.69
